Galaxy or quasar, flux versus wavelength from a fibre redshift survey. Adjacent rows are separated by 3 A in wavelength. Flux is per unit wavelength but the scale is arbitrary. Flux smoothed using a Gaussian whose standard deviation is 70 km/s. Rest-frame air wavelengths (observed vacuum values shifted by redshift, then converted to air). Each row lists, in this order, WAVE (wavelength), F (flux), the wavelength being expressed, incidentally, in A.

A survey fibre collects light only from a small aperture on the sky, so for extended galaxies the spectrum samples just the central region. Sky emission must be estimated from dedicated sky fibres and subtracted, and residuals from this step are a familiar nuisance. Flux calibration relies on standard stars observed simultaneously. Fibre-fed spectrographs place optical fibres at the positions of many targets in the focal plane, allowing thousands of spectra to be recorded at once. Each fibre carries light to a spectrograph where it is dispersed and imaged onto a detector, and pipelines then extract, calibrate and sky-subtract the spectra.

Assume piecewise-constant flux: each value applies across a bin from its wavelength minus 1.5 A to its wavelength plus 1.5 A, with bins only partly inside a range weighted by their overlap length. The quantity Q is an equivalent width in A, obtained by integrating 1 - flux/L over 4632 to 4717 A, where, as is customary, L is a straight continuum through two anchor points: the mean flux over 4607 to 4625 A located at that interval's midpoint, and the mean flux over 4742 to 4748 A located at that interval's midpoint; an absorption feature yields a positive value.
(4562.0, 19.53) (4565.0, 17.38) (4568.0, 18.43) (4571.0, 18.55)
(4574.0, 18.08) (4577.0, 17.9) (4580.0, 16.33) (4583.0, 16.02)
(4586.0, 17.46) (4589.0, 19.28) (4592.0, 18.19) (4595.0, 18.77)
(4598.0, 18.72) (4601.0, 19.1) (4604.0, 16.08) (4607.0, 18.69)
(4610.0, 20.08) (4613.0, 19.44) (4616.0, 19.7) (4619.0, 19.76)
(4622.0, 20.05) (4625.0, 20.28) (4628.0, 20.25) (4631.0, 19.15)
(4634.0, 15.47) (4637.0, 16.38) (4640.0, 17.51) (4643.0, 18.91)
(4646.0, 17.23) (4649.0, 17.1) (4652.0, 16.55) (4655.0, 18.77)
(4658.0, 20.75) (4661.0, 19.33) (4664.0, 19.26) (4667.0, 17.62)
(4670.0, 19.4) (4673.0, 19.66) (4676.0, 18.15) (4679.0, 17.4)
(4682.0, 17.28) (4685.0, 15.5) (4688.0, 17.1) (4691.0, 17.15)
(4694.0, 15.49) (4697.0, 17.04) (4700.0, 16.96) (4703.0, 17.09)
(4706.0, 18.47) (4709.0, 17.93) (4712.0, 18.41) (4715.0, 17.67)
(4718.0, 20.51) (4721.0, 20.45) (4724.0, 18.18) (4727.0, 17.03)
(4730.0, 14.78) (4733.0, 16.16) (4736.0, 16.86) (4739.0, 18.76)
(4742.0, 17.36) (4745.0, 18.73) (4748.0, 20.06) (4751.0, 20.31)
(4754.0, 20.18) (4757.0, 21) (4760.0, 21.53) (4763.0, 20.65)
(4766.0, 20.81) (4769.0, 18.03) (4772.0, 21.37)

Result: 6.9 A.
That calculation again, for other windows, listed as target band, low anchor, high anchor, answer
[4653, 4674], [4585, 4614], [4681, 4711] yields -2.0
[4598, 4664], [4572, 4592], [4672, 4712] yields -4.3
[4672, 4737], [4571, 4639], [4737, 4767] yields 6.4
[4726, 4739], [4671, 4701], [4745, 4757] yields 1.9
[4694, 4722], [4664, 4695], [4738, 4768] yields 0.6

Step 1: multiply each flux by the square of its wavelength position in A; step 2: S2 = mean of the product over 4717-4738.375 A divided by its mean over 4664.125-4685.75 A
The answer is 1.0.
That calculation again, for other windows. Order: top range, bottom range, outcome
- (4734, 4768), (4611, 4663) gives 1.10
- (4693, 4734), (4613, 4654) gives 0.99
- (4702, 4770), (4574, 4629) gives 1.07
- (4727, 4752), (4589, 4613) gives 1.01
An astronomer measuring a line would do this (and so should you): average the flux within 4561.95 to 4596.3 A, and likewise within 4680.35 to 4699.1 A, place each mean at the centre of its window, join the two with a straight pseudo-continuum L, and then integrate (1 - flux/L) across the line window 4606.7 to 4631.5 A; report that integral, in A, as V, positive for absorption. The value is -3.3 A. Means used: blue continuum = 17.9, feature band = 19.8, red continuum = 16.6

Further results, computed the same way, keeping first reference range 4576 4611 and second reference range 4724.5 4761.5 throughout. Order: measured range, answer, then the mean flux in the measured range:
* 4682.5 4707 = 2.1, 16.8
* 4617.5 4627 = -1.0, 20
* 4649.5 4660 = -0.2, 18.6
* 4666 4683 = 0.0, 18.3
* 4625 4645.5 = 0.1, 18.1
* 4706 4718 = 0.0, 18.4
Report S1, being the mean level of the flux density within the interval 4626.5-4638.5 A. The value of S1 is 17.8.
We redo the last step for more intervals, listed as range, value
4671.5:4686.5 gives 17.6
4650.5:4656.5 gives 17.7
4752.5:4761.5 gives 20.9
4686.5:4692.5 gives 17.1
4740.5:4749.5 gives 18.7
